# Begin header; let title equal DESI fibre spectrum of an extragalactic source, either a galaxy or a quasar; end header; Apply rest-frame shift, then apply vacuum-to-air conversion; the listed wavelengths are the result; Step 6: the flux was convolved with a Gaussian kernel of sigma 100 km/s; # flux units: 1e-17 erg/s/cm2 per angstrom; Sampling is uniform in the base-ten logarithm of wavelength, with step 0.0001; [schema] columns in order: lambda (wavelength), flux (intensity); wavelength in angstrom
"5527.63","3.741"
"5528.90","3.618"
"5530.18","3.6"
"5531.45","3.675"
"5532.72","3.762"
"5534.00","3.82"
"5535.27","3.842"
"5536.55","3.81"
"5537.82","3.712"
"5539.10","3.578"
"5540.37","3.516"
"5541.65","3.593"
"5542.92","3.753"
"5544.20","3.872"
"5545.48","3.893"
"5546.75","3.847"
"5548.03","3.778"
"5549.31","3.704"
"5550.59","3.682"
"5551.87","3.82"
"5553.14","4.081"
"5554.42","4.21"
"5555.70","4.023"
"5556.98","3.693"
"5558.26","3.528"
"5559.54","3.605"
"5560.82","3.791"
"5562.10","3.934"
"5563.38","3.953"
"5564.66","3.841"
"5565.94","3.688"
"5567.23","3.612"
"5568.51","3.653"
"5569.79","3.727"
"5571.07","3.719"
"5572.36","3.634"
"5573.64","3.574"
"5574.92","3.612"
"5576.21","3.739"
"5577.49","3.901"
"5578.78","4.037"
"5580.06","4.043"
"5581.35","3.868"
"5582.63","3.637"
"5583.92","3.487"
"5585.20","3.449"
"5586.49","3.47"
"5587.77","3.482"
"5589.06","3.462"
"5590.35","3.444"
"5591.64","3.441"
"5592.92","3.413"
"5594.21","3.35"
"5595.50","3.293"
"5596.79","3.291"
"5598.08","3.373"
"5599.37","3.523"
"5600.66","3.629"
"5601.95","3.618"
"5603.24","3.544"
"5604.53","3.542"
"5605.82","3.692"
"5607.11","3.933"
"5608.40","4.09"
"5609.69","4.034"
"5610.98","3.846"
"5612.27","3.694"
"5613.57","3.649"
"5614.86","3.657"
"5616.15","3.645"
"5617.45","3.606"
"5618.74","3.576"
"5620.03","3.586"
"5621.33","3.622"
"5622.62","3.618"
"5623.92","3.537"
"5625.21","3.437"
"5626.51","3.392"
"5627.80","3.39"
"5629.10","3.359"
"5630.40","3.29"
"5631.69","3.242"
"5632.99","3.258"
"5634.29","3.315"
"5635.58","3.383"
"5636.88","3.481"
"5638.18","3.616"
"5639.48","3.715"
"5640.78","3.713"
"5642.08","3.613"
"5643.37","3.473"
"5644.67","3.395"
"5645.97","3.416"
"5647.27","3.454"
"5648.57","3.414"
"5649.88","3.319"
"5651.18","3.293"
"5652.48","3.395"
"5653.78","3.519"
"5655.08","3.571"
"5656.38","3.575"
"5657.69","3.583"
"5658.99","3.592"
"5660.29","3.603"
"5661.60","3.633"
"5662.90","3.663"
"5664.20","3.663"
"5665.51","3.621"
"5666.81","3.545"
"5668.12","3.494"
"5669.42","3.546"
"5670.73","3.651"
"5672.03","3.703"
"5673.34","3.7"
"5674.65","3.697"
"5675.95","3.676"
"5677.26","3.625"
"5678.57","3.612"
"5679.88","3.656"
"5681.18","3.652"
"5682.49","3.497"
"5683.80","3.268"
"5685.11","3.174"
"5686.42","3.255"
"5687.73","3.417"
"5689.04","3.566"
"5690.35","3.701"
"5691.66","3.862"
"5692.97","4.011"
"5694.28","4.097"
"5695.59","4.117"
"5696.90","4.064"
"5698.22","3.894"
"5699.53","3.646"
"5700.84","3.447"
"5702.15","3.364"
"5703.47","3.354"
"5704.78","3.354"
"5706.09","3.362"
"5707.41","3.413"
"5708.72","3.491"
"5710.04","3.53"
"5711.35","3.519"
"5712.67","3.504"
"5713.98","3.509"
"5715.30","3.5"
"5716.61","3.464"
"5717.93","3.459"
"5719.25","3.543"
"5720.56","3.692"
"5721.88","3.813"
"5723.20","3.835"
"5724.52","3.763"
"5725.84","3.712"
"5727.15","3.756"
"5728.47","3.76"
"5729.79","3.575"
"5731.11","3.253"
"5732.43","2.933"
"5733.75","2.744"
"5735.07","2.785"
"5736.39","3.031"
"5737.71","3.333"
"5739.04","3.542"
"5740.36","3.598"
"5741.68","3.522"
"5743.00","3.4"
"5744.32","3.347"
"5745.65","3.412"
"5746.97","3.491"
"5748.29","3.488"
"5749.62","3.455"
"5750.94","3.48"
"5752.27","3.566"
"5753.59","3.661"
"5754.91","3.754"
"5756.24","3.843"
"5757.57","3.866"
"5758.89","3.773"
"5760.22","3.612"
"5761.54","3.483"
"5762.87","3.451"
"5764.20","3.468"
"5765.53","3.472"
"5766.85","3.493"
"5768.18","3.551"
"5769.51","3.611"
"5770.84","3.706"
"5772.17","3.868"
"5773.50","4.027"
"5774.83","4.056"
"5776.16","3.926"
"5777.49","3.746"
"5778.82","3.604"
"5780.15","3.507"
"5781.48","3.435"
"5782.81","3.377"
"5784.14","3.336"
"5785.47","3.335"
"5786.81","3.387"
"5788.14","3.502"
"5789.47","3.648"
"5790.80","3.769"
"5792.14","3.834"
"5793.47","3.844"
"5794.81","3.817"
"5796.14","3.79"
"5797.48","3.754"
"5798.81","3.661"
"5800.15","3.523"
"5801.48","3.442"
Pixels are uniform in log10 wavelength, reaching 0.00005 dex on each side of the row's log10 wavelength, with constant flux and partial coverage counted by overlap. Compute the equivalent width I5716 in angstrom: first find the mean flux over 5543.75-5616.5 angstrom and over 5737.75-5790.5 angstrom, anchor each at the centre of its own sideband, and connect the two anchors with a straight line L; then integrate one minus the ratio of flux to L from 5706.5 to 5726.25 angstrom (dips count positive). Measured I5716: 0.2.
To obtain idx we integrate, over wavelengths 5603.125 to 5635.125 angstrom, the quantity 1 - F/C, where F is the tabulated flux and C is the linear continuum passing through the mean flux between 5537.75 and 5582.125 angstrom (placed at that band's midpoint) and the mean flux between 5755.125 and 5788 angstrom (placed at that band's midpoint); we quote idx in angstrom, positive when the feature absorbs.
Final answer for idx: 1.31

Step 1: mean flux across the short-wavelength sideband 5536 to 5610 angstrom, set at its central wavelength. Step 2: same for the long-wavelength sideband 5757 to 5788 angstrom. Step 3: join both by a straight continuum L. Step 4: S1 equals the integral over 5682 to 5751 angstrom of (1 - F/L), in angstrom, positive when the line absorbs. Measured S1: 2.3 angstrom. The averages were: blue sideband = 3.69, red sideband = 3.61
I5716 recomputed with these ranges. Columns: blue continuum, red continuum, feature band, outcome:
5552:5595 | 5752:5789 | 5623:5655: 2.06 angstrom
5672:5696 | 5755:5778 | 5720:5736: 0.93 angstrom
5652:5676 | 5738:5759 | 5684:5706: -0.25 angstrom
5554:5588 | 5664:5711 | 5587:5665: 2.99 angstrom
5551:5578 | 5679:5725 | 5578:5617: 1.16 angstrom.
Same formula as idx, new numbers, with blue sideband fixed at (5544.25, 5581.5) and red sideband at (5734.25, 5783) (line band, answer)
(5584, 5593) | 0.75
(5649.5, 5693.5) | 1.17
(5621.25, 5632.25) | 0.88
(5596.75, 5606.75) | 0.53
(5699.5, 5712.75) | 0.67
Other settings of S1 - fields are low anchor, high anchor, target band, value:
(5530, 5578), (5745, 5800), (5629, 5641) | 0.90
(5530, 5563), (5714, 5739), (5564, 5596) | 0.80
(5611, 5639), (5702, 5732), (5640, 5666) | -0.09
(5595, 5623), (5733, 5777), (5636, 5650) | 0.40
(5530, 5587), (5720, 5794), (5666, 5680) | 0.05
